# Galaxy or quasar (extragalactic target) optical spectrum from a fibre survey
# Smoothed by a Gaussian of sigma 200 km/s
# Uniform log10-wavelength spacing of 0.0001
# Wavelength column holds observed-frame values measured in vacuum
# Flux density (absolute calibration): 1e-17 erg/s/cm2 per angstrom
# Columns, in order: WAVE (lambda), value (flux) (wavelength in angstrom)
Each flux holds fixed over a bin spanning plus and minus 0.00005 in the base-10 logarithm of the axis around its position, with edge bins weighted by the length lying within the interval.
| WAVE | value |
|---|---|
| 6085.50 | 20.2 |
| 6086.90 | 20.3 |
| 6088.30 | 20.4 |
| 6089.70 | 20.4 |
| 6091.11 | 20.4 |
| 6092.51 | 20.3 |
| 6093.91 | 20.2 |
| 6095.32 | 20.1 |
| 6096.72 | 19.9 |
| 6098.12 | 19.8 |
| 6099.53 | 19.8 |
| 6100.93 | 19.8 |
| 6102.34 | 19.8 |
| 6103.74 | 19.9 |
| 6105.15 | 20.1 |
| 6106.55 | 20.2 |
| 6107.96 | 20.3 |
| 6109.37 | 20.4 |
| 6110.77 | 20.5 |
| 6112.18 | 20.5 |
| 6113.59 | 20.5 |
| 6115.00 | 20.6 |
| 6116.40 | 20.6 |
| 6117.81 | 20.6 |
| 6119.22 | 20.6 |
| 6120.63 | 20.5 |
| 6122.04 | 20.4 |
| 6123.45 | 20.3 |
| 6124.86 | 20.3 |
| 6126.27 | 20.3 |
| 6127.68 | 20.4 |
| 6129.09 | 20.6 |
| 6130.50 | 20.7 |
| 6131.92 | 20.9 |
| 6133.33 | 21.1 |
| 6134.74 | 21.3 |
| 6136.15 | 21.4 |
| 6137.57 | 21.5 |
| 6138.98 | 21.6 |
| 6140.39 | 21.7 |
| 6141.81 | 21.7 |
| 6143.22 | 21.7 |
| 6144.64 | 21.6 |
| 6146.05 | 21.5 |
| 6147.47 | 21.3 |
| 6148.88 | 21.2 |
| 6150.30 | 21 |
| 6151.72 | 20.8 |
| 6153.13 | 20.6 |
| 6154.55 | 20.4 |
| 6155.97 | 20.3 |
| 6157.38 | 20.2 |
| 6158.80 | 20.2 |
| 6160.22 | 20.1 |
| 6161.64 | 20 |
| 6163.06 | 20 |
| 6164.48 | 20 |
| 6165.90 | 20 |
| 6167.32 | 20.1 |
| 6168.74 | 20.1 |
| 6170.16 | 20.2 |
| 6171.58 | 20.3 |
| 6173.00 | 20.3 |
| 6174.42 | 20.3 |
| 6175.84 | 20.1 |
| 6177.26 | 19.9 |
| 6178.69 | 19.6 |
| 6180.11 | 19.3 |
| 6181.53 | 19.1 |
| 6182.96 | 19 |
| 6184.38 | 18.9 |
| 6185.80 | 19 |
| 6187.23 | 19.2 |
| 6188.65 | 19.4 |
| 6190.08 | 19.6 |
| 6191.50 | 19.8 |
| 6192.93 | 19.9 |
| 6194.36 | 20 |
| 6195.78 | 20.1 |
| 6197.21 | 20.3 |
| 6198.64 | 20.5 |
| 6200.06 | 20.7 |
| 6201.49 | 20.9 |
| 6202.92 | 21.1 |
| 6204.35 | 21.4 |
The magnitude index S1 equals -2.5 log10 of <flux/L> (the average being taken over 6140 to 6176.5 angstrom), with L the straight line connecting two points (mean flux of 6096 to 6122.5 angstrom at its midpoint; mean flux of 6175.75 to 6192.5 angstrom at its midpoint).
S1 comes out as -0.05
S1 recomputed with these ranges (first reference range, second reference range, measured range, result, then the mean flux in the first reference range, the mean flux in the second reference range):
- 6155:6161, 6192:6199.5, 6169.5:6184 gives 0.021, 20.2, 20.2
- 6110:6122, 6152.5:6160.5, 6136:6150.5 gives -0.057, 20.5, 20.3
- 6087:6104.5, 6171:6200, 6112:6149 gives -0.053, 20.1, 19.8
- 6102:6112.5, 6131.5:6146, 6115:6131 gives 0.018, 20.2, 21.5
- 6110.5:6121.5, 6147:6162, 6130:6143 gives -0.041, 20.5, 20.6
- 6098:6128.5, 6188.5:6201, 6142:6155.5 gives -0.049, 20.3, 20.1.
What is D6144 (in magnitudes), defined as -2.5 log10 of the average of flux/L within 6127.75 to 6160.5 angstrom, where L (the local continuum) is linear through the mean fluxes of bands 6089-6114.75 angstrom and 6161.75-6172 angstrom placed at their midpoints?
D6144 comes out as -0.05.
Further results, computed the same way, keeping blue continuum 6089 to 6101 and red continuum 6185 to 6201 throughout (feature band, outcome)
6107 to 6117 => -0.02 mag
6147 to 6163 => -0.03 mag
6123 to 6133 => -0.03 mag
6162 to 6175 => -0.01 mag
